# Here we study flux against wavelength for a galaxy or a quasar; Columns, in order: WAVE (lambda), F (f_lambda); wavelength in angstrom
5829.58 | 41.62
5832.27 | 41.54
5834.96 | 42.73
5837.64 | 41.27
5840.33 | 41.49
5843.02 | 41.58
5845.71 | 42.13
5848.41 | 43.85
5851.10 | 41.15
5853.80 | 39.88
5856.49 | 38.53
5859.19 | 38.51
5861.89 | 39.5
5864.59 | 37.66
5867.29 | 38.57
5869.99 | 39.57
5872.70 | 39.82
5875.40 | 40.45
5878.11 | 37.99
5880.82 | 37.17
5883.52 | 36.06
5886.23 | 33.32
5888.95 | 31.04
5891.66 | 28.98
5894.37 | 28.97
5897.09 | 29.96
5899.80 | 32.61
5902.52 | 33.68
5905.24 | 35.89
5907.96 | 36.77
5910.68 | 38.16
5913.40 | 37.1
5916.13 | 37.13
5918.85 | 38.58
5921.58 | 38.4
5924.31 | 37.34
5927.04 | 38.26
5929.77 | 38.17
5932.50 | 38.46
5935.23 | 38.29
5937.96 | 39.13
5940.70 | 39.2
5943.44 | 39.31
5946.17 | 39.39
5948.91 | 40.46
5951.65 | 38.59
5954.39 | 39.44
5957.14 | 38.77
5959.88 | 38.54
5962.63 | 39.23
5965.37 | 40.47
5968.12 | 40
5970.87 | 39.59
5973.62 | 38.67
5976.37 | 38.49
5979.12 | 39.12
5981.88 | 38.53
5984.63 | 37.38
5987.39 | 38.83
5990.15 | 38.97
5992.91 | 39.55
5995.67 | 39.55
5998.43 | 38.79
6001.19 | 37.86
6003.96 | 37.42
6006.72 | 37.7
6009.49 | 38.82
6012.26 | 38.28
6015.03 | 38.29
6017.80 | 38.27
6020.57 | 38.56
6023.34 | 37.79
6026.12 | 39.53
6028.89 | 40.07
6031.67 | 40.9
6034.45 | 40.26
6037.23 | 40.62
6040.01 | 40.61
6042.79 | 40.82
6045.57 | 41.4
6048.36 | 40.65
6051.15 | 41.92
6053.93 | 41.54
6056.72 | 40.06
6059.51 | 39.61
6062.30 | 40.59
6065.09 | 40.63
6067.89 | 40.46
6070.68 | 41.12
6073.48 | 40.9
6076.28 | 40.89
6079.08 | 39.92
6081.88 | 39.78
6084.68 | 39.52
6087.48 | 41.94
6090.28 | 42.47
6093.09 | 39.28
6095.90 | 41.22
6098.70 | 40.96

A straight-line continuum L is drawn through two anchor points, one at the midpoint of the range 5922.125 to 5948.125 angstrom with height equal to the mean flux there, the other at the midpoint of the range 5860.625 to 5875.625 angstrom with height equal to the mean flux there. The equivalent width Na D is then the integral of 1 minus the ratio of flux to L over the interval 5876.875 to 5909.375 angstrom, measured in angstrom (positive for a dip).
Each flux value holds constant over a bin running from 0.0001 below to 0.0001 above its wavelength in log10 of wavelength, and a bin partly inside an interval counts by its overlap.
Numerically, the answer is 4.55 angstrom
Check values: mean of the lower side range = 39.2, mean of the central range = 33.5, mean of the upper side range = 38.7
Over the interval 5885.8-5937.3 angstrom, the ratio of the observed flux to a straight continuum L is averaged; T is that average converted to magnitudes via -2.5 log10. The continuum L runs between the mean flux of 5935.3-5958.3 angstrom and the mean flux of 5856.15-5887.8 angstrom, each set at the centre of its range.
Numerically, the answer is 0.10 mag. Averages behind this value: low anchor 38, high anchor 39.2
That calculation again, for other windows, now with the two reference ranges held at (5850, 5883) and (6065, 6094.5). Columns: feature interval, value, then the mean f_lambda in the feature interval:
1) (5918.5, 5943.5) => 0.03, 38.5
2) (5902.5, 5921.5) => 0.06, 37.1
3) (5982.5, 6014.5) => 0.04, 38.5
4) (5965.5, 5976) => 0.01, 39.5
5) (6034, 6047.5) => -0.01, 40.8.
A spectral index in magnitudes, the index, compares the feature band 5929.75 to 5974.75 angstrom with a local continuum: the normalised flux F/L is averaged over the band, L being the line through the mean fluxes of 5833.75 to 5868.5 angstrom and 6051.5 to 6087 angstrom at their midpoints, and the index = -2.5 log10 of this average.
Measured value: 0.04 mag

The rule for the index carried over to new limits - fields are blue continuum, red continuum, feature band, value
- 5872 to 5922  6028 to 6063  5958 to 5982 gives -0.036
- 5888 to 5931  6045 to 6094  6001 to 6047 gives -0.005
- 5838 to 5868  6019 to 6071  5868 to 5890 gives 0.092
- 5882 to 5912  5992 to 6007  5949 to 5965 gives -0.081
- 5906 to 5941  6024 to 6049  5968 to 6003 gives 0.015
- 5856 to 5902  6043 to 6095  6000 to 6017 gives 0.030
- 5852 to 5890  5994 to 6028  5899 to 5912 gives 0.072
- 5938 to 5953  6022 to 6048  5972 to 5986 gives 0.034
